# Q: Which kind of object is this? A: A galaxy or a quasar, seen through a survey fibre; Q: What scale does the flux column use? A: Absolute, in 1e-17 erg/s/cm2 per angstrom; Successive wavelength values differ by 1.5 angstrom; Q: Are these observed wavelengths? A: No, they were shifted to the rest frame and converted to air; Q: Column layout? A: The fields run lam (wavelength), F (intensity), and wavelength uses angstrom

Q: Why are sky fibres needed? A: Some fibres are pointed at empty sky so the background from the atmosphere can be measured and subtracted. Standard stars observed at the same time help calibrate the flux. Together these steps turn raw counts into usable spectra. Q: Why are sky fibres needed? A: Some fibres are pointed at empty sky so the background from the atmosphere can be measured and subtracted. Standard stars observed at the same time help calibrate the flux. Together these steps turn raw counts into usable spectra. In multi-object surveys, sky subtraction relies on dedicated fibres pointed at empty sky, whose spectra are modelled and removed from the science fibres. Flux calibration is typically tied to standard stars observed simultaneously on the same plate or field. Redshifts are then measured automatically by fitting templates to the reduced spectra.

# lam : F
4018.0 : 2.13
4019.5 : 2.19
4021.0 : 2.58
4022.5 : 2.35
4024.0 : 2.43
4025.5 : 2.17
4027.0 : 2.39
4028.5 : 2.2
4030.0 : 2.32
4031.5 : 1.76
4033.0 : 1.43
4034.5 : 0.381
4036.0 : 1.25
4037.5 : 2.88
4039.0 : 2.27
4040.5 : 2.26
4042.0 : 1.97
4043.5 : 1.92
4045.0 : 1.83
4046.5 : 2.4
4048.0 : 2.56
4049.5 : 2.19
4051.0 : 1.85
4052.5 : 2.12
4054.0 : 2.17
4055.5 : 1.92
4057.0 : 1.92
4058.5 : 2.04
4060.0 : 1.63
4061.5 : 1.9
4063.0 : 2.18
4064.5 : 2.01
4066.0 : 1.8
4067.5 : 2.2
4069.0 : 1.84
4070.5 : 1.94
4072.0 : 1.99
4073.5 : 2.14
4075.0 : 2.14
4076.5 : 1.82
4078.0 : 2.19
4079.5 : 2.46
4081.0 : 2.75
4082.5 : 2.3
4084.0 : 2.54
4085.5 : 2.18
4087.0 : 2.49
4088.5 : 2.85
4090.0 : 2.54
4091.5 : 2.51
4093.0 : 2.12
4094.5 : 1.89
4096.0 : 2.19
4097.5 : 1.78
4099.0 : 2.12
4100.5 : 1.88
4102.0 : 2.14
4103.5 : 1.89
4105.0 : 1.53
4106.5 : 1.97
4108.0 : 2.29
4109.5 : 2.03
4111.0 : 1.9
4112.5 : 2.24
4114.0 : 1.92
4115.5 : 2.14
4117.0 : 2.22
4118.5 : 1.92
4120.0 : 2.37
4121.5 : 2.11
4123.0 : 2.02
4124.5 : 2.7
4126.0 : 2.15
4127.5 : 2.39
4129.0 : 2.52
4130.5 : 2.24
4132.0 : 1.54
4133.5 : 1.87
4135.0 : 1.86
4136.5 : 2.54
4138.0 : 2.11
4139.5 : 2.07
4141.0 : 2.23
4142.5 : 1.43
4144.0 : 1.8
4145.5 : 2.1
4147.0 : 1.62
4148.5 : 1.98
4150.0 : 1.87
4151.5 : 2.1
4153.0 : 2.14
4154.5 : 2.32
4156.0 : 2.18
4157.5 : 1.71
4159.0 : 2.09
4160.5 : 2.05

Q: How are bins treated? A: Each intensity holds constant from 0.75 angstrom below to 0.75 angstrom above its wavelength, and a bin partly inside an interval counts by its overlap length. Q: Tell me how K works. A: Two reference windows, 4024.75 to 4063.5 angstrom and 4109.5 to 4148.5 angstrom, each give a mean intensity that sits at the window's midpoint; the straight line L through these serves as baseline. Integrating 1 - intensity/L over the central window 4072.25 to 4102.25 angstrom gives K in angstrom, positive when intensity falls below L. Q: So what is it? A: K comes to -3.12 angstrom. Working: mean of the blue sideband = 2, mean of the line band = 2.25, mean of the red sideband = 2.08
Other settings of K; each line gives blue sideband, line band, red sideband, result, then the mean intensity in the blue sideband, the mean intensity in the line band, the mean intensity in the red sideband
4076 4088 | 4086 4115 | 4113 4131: 2.3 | 2.36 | 2.12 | 2.22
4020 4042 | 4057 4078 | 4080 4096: 2.8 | 2.05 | 1.98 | 2.41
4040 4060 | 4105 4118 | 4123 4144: 0.3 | 2.07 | 2.05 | 2.11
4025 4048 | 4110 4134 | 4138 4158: -2.0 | 1.98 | 2.14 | 1.97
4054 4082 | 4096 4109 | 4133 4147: 0.4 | 2.05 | 1.97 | 1.98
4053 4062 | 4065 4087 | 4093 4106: -2.7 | 1.94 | 2.17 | 1.94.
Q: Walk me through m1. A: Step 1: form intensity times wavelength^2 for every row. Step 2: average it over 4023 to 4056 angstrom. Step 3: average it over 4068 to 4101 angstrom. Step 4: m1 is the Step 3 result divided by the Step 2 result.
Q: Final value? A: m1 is 1.11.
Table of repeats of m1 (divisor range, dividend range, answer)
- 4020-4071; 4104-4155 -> 1.06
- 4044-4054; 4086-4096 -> 1.13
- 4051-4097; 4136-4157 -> 0.97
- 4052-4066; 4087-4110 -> 1.10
